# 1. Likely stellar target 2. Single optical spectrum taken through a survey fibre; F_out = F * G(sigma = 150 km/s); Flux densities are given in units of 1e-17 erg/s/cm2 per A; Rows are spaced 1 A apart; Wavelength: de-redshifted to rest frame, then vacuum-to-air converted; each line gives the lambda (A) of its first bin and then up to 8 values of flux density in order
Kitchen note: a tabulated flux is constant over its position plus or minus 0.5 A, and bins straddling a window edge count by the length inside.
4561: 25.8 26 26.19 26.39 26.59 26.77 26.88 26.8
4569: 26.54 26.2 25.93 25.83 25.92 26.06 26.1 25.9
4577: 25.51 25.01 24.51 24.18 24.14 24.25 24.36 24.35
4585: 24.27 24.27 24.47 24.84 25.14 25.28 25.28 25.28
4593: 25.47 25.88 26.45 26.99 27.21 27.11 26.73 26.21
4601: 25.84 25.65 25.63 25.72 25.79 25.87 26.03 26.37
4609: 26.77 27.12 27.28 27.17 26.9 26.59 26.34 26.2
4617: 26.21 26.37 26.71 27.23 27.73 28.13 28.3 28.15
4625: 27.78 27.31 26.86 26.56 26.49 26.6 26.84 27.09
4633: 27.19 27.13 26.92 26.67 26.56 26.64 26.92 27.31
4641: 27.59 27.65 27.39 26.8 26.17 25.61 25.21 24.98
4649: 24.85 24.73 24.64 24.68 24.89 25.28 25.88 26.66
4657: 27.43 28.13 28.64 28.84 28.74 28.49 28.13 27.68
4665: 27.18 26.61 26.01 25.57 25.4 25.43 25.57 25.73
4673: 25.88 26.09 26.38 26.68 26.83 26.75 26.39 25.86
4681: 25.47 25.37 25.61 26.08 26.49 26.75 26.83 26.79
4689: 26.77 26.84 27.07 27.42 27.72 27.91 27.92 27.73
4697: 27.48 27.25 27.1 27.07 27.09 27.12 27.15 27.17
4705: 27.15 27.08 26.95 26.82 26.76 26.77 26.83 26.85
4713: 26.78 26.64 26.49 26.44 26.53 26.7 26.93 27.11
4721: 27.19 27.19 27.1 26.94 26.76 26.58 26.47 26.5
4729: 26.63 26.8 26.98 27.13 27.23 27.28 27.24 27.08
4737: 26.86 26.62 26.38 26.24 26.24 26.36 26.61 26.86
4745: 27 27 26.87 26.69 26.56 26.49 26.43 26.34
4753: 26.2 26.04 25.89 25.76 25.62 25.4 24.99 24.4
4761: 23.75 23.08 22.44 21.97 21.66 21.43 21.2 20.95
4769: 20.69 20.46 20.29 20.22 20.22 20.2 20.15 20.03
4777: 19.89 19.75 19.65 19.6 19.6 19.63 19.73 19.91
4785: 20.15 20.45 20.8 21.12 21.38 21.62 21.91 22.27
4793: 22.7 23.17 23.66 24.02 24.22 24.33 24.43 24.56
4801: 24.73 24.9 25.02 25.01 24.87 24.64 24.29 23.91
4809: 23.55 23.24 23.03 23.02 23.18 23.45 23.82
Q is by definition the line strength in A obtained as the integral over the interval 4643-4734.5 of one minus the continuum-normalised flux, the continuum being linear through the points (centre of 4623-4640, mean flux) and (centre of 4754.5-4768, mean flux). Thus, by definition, -4.3 A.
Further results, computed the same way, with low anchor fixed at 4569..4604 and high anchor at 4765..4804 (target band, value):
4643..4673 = -2.8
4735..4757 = -4.1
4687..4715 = -4.7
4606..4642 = -3.2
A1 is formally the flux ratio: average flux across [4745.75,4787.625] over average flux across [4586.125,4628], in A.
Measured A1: 0.9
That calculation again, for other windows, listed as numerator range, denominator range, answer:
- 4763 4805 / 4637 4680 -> 0.82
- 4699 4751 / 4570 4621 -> 1.04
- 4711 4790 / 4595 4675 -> 0.92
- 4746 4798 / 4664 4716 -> 0.85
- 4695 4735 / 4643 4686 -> 1.03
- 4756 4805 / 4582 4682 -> 0.84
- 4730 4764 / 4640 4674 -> 0.99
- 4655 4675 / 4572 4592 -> 1.08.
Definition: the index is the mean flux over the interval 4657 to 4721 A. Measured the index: 26.9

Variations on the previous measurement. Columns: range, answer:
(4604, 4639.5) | 26.9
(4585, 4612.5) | 26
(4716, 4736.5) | 26.9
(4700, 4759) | 26.7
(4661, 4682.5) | 26.4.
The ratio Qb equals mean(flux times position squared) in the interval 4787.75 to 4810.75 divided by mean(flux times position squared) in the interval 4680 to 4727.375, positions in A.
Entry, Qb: 0.92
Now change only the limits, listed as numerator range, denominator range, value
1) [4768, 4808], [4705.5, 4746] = 0.84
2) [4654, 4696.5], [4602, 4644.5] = 1.02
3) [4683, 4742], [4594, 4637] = 1.05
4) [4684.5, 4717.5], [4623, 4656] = 1.05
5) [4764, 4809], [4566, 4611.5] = 0.93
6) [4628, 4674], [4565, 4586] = 1.08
